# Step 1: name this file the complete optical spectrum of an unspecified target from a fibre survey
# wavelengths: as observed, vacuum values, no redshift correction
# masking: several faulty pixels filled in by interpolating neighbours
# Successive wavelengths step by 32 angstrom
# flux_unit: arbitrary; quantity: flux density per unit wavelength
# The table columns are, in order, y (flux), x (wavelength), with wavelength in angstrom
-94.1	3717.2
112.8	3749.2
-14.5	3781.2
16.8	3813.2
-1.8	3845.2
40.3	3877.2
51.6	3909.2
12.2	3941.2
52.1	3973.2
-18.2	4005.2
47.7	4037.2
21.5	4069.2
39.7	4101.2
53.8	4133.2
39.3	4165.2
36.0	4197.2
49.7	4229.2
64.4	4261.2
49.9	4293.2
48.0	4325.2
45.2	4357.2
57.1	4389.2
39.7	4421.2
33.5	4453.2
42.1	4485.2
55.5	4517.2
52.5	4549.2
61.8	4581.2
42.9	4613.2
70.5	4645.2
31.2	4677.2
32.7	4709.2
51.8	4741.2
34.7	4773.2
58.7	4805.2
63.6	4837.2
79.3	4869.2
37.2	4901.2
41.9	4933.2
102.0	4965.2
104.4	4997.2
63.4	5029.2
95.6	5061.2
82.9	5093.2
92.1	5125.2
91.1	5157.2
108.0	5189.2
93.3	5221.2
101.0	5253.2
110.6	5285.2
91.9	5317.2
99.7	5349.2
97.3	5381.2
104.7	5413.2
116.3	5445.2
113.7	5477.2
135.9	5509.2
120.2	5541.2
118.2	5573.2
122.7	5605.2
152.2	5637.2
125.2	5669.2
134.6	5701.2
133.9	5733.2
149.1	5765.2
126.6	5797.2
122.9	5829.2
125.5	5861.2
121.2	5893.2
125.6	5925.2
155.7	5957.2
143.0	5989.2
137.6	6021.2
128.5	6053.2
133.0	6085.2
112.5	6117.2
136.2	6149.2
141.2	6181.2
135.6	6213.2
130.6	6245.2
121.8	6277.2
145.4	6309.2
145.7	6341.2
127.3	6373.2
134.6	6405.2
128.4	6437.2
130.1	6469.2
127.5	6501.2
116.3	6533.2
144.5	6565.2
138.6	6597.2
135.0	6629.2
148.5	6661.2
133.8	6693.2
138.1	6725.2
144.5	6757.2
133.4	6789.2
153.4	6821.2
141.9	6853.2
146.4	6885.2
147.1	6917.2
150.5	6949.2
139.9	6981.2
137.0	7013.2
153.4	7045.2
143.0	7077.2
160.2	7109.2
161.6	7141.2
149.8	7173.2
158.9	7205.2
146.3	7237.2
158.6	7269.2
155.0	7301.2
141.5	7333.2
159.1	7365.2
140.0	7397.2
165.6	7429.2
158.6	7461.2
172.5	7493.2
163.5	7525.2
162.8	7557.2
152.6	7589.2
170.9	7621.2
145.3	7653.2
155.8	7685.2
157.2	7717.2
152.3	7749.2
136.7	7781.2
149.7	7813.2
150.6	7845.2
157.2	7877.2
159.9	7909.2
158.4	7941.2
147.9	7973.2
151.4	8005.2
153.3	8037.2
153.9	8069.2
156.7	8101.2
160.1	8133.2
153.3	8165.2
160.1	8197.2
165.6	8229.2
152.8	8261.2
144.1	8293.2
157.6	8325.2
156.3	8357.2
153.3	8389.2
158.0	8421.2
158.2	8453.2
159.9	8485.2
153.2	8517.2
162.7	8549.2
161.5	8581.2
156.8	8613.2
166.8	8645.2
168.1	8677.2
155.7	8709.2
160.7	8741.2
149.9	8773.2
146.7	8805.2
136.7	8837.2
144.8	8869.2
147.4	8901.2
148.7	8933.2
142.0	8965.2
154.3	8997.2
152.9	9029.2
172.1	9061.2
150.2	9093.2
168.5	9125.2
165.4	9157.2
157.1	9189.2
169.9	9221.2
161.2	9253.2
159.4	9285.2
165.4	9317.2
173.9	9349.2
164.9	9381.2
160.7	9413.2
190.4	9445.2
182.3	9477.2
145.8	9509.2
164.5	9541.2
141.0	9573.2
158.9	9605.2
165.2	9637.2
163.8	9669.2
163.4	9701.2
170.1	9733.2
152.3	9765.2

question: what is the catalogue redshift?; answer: 0.24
